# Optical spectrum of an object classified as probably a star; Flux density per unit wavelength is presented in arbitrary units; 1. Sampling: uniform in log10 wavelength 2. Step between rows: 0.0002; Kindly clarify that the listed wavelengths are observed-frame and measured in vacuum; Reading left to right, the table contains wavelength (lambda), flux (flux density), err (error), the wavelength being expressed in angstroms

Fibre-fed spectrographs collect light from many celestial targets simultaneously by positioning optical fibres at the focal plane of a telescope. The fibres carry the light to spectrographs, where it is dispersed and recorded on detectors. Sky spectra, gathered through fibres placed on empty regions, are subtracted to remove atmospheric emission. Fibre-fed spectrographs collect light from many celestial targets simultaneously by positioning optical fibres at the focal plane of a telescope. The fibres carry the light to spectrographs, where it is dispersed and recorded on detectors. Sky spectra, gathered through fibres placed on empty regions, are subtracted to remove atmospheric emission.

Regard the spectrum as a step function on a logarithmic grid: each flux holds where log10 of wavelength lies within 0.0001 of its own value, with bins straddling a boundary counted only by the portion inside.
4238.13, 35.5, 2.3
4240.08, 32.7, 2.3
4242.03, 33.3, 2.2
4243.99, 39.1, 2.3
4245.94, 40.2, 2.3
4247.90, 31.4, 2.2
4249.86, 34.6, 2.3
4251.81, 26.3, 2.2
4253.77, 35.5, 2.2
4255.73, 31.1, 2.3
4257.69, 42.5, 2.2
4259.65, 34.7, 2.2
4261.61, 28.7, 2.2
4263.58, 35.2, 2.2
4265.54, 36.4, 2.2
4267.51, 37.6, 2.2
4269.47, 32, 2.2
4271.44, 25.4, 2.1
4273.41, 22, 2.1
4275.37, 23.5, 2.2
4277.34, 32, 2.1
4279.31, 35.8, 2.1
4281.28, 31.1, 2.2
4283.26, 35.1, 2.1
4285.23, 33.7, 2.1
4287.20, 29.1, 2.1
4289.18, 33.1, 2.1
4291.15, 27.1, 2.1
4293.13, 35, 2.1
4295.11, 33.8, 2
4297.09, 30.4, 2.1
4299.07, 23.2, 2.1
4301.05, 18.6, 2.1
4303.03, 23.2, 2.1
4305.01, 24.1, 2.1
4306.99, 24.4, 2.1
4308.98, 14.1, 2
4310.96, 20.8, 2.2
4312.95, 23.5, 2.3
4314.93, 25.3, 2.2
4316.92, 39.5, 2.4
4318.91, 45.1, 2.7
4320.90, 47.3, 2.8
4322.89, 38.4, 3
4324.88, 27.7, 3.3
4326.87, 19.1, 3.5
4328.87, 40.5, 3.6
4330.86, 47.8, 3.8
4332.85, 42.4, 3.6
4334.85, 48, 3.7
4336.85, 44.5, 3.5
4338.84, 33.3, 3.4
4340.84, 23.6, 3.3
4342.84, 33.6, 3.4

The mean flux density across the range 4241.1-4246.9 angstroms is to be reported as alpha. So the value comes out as 37.6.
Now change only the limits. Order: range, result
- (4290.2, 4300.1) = 29.8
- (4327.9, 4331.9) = 44.3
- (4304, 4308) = 24.2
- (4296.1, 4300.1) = 26.7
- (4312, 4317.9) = 29.5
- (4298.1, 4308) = 22.7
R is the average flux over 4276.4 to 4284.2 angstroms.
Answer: 33.5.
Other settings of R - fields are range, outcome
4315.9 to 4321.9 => 43.9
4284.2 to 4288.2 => 31.5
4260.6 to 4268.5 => 34.5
